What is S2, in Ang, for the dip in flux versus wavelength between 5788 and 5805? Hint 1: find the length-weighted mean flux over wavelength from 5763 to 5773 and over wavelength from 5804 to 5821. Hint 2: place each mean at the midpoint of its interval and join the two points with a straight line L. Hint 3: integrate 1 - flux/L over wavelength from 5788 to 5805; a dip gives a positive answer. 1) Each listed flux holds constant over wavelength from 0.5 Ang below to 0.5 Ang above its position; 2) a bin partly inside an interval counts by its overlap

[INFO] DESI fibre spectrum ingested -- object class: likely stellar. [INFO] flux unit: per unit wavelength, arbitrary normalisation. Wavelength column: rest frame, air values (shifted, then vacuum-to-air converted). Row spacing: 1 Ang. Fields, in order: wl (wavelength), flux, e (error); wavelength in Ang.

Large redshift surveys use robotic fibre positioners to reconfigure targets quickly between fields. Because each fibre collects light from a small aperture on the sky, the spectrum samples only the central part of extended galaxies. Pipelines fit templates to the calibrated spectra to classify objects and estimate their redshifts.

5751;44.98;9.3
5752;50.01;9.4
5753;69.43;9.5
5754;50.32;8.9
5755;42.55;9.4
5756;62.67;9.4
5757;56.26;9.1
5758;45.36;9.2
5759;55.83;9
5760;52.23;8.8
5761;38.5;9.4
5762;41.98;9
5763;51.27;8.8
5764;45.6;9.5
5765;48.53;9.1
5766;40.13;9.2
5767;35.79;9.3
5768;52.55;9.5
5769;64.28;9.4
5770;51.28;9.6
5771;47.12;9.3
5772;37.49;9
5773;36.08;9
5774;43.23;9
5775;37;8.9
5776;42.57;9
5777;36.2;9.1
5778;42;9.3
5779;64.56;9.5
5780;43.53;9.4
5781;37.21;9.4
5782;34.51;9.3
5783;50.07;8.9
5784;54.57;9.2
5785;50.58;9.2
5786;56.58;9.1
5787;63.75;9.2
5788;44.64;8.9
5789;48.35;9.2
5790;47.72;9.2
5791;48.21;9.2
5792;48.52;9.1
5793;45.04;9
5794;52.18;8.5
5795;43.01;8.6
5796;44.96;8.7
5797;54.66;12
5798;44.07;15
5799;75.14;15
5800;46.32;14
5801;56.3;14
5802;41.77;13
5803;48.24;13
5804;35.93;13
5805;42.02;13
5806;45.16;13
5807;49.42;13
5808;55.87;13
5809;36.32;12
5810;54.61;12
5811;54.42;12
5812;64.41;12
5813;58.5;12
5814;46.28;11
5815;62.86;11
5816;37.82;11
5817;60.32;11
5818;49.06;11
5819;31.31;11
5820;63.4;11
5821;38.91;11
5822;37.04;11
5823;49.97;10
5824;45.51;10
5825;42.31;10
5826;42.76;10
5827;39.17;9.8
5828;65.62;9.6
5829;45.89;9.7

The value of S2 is 0.1 Ang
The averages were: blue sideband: 46.6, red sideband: 50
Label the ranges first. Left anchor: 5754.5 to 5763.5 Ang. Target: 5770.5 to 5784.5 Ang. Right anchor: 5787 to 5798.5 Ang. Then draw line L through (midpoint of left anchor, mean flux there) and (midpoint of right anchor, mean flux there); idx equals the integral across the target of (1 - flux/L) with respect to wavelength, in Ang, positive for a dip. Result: 1.6 Ang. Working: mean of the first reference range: 49.6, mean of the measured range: 43.3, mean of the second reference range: 48.1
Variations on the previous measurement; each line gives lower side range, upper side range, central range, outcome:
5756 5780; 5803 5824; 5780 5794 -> -0.3 Ang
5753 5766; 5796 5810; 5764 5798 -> 1.6 Ang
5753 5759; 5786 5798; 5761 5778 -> 2.5 Ang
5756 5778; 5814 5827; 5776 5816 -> -2.6 Ang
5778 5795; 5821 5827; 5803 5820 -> -1.8 Ang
